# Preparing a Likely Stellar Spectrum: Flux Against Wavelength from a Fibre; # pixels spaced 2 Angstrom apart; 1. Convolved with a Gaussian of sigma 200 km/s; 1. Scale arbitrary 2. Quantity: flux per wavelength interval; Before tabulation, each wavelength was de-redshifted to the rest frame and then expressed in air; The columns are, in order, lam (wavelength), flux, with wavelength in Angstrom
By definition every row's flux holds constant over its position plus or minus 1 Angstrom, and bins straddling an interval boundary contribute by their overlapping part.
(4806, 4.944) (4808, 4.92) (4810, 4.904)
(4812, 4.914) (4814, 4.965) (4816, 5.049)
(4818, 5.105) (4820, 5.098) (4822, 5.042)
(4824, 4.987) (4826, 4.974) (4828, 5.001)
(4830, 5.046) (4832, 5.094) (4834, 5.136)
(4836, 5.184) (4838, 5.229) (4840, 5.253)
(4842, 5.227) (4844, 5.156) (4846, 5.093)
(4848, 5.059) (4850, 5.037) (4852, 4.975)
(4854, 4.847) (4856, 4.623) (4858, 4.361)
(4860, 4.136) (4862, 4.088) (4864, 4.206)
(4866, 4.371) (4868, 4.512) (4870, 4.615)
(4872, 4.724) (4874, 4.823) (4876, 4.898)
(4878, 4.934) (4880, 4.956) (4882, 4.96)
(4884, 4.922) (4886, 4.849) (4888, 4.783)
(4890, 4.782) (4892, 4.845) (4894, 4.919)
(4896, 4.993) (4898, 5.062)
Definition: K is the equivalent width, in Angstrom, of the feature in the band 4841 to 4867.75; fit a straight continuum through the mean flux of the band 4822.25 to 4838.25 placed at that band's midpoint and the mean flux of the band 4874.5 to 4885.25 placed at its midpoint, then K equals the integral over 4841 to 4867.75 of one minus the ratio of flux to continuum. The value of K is 1.6 Angstrom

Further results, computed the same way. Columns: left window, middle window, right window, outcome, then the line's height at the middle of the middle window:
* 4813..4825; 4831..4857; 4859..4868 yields -2.7 Angstrom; 4.59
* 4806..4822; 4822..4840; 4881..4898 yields -0.4 Angstrom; 4.97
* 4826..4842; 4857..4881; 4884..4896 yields 2.0 Angstrom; 4.96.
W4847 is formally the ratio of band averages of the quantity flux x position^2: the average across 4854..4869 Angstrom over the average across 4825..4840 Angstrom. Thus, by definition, 0.86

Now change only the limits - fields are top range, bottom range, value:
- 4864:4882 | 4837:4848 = 0.92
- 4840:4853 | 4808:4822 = 1.03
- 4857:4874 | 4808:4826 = 0.90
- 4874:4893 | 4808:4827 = 1.00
